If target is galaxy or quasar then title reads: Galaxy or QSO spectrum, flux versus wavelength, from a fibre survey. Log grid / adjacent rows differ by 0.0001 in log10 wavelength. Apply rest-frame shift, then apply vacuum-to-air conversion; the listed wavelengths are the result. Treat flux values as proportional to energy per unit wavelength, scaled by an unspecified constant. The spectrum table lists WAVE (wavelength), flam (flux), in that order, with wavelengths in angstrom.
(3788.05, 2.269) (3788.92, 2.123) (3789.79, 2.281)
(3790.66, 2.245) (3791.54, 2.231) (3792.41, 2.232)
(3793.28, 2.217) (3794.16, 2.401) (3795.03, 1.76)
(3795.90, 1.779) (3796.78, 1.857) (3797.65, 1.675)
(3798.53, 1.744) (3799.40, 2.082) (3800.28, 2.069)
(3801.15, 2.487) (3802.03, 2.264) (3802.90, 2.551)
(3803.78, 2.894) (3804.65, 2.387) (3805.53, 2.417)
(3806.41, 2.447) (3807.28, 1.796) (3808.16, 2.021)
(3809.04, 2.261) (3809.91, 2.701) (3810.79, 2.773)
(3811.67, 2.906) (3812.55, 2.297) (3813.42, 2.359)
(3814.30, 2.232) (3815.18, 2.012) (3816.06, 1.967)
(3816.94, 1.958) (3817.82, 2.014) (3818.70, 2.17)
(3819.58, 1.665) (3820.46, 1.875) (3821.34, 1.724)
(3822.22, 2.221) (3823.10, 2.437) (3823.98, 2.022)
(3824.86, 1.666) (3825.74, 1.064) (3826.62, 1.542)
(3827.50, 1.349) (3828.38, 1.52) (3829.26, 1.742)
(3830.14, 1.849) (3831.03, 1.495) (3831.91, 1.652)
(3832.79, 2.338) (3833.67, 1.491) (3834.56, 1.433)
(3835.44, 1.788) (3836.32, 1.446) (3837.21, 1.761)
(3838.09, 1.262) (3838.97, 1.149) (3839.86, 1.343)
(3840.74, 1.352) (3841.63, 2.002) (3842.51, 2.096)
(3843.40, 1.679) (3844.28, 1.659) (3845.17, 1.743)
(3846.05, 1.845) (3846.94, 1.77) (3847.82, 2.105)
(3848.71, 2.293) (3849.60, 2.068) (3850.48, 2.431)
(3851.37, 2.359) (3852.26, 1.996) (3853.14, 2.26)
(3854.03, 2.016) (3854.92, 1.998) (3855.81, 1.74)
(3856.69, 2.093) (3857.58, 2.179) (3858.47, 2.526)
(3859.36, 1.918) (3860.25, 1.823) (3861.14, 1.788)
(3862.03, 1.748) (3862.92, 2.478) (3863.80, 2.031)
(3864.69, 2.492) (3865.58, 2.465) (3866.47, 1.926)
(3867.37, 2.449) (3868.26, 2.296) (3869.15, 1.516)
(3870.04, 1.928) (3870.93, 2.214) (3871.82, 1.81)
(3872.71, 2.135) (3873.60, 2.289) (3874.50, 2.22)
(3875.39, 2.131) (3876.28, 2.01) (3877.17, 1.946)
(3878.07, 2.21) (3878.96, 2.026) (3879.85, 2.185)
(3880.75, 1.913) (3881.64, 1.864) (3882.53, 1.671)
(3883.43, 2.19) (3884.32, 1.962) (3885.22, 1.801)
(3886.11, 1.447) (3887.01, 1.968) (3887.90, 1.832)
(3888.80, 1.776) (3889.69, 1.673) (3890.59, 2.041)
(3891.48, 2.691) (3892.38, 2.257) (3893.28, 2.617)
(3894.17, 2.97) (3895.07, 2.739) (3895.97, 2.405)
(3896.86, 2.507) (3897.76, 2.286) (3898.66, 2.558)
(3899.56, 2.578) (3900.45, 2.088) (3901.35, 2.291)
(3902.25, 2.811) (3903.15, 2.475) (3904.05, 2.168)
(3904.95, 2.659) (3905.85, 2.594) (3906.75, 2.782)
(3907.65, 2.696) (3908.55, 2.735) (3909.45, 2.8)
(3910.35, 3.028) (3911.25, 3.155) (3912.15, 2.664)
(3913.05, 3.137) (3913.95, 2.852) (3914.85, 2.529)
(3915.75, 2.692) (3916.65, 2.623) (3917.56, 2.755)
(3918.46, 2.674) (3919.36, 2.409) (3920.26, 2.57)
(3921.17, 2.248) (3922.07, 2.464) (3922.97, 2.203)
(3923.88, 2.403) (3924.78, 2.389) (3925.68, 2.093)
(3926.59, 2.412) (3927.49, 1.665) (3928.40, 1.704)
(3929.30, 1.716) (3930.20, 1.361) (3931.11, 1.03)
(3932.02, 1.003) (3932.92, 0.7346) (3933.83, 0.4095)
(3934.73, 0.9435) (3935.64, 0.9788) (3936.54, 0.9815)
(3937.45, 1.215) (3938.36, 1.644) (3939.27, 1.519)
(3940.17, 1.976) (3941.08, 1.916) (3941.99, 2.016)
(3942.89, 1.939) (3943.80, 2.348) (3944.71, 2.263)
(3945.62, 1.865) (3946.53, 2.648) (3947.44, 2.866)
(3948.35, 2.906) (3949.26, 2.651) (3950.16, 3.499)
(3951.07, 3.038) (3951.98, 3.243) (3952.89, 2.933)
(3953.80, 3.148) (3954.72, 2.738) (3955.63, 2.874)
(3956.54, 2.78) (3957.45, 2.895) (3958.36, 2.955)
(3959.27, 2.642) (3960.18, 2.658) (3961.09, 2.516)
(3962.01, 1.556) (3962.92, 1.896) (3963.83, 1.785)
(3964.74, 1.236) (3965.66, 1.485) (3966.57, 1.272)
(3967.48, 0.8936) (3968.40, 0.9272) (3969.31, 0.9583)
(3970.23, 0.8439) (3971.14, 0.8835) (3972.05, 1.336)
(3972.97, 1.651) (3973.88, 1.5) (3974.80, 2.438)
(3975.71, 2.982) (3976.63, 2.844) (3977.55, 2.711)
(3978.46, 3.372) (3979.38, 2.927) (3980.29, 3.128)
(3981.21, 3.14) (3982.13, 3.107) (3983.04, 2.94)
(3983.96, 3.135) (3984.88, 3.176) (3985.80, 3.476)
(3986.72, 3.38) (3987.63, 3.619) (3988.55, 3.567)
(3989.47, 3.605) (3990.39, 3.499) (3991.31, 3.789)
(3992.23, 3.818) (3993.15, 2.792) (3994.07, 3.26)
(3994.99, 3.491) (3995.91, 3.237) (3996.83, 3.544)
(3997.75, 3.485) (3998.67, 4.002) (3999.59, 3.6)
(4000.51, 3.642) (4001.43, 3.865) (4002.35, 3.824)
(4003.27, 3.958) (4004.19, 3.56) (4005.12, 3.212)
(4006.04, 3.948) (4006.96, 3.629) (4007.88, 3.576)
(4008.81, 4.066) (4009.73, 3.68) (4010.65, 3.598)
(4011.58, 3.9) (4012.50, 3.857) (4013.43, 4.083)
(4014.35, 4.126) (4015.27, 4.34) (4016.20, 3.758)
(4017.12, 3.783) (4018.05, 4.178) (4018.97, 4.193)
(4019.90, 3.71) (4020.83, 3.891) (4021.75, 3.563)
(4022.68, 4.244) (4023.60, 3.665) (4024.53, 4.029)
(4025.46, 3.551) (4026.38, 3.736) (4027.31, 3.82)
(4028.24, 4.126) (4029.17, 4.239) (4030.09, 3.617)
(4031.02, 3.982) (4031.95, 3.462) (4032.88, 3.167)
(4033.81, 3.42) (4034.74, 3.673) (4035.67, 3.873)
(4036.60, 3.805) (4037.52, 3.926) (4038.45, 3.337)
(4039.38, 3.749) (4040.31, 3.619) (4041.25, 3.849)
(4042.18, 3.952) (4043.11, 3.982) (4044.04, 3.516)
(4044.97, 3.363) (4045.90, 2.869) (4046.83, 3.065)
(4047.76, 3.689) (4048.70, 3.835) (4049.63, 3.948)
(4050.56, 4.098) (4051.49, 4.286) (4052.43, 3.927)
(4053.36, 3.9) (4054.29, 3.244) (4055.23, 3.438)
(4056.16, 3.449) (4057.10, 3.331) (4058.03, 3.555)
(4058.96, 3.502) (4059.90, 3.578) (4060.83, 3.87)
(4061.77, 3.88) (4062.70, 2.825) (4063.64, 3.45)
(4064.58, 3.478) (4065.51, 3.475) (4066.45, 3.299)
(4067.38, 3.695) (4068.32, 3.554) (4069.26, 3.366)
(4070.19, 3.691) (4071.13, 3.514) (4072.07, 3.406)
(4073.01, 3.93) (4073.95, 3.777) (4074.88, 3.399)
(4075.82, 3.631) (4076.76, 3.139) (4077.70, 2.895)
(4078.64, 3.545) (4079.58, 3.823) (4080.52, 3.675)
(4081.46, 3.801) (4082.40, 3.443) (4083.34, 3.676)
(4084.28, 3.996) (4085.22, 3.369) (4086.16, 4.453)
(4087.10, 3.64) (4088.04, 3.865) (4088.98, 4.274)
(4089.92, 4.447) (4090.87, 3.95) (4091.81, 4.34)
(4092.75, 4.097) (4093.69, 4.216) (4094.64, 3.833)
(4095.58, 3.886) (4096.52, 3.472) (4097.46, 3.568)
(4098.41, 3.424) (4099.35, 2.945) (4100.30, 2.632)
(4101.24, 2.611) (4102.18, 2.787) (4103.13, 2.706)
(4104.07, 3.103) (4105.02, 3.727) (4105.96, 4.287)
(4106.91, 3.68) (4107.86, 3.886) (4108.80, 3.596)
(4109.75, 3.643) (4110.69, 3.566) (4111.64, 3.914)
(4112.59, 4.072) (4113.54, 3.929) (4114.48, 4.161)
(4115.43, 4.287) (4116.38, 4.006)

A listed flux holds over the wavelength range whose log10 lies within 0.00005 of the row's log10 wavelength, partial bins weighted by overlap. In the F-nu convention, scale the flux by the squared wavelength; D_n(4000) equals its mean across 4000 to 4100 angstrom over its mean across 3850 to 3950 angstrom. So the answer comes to 1.9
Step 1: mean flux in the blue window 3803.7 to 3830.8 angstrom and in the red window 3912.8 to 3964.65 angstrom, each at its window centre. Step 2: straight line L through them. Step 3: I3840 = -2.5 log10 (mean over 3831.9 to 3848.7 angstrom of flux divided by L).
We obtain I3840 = 0.22 mag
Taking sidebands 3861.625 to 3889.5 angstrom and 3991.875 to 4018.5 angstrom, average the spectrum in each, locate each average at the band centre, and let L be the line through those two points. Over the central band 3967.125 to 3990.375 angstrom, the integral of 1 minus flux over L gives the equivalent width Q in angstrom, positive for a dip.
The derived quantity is 6.0 angstrom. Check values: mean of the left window 2.03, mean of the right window 3.72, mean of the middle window 2.53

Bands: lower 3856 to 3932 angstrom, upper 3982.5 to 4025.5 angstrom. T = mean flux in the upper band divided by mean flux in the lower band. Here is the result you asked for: 1.64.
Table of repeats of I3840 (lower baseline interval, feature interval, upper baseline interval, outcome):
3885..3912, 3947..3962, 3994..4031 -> 0.087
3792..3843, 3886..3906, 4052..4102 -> 0.058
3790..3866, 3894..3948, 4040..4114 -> 0.176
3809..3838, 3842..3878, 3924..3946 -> -0.140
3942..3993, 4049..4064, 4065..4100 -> -0.068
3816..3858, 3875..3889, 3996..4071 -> 0.165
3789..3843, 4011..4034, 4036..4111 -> -0.174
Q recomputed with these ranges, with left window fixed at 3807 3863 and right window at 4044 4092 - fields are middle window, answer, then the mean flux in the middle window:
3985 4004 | -2.9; 3.57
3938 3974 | 8.7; 2.12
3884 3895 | 1.0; 2.11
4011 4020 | -2.1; 4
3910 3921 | -1.0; 2.74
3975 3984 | -0.1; 3.01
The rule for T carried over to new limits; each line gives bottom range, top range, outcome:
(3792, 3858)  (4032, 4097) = 1.86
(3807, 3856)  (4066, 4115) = 1.91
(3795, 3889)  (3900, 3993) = 1.19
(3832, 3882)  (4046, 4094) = 1.87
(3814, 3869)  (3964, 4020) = 1.63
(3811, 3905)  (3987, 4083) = 1.81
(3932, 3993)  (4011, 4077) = 1.58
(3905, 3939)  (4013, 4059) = 1.77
